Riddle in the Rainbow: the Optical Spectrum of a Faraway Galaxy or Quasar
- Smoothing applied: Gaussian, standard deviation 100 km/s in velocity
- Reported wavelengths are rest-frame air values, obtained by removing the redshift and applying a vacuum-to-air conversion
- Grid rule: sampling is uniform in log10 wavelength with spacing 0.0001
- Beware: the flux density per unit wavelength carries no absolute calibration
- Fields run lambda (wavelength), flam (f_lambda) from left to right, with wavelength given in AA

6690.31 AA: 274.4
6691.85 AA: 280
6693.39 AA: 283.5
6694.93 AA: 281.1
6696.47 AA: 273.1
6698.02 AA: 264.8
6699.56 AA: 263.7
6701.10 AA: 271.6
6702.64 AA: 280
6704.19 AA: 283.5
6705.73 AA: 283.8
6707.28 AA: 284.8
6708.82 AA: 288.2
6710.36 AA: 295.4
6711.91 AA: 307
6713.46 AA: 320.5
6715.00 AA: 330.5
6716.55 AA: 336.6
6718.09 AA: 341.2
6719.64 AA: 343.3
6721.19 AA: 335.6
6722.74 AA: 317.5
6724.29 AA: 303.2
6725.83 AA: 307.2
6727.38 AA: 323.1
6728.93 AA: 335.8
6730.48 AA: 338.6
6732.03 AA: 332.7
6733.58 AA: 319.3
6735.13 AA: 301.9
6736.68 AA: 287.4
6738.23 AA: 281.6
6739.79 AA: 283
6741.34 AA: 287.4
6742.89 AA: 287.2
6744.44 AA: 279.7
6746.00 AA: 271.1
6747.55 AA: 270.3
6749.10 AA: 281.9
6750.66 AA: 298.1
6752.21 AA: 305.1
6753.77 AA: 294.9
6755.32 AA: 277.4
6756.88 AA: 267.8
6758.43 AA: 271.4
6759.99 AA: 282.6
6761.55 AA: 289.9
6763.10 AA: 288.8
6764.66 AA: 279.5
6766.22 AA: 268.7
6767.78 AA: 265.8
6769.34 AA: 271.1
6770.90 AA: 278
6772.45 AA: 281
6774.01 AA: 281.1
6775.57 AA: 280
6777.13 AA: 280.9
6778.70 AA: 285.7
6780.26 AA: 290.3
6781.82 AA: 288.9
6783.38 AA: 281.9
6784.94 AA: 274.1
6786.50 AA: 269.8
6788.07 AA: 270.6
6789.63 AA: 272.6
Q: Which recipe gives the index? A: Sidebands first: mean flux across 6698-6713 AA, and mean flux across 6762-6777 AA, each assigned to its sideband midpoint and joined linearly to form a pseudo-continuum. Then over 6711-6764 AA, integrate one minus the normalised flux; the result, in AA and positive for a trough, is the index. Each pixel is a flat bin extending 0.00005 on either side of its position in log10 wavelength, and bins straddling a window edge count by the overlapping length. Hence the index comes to -4.13 AA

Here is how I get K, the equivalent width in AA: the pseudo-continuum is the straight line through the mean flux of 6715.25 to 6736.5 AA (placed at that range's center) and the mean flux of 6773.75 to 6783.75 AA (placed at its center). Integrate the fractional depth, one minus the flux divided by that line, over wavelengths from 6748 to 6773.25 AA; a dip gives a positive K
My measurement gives 1.4 AA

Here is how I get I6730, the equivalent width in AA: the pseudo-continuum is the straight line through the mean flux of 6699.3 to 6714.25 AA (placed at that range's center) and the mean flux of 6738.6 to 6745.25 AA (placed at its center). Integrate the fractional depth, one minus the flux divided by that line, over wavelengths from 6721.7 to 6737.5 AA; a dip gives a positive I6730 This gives -1.7 AA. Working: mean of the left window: 289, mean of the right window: 284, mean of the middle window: 317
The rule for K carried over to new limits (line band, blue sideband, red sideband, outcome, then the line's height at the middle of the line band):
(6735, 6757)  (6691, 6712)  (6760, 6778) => -0.4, 279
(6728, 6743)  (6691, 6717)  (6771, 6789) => -1.1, 286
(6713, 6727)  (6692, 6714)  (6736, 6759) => -2.1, 284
